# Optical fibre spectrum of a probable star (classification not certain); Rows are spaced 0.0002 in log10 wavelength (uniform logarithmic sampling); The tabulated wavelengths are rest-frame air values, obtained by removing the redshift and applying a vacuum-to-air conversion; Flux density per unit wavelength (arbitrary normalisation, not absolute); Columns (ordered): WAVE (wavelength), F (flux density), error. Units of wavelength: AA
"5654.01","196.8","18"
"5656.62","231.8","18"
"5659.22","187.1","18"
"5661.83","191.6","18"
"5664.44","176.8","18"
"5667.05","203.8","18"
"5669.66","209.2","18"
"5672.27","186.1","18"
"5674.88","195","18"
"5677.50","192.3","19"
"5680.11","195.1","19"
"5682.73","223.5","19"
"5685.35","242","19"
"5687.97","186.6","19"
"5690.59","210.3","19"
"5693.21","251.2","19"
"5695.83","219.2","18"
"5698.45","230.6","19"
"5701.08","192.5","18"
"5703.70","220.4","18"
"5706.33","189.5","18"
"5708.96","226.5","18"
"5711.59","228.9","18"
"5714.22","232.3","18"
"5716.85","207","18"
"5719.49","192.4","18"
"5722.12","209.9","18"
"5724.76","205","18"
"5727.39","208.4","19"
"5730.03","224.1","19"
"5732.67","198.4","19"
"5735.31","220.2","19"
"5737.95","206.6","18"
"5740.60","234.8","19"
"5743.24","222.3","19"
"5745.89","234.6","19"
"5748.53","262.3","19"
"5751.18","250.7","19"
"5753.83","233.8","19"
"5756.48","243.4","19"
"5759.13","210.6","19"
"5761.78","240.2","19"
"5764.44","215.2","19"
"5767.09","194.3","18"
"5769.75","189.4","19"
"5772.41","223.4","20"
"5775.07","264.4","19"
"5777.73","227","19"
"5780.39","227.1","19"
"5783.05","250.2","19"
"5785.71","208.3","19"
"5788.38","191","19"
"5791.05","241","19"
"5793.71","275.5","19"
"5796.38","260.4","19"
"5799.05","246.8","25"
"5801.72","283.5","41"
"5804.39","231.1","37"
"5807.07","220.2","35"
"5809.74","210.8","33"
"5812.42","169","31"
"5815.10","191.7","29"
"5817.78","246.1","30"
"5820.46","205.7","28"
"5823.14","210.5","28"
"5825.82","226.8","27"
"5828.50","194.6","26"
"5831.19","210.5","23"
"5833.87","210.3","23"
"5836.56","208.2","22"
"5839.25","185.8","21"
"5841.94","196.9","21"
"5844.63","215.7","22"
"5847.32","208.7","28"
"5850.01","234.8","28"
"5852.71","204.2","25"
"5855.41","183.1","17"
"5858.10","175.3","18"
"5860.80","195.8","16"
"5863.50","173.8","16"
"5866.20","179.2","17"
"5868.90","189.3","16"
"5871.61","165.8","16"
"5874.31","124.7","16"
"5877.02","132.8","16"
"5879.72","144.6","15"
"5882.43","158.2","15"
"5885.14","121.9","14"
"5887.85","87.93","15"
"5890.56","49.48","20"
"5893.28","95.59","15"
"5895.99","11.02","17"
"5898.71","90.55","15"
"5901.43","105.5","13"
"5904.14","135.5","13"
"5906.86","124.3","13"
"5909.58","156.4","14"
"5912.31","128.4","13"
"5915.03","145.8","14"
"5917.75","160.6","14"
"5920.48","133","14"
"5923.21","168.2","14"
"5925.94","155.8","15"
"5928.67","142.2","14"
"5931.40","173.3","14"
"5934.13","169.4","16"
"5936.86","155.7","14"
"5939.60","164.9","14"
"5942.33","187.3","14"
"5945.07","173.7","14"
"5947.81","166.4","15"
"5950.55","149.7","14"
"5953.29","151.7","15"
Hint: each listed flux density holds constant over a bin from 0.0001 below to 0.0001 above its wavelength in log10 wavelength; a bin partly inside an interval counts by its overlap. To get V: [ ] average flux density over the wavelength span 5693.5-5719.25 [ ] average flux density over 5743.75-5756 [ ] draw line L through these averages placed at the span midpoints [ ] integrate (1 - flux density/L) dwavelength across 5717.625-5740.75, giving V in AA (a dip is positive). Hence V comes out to 2.1 AA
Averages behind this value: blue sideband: 217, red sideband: 244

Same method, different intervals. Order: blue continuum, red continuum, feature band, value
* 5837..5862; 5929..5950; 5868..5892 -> 7.7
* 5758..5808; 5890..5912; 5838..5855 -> -4.9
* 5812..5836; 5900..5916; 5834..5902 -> 6.9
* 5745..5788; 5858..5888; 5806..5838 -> -3.0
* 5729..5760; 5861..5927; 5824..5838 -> -3.0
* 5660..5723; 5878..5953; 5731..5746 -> -1.9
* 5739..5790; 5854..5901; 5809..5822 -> -1.4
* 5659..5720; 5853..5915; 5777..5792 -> -4.5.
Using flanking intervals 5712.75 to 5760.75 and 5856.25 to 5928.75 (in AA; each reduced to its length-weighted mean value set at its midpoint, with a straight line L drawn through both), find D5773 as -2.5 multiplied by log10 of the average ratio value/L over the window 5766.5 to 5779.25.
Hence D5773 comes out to -0.10 mag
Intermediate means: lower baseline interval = 222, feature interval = 221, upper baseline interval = 135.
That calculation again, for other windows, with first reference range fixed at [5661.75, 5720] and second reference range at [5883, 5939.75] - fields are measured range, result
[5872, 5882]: 0.00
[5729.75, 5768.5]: -0.20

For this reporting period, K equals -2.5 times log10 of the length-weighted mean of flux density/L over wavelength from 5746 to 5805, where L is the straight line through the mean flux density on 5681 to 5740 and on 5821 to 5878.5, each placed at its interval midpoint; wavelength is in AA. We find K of -0.154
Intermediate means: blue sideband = 215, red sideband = 192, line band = 235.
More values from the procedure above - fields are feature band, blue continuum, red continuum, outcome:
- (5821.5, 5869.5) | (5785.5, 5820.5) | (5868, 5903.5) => -0.19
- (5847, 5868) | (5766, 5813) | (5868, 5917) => -0.22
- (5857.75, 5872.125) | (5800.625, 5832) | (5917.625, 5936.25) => 0.05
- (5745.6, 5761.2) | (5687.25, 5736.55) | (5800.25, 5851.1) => -0.12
